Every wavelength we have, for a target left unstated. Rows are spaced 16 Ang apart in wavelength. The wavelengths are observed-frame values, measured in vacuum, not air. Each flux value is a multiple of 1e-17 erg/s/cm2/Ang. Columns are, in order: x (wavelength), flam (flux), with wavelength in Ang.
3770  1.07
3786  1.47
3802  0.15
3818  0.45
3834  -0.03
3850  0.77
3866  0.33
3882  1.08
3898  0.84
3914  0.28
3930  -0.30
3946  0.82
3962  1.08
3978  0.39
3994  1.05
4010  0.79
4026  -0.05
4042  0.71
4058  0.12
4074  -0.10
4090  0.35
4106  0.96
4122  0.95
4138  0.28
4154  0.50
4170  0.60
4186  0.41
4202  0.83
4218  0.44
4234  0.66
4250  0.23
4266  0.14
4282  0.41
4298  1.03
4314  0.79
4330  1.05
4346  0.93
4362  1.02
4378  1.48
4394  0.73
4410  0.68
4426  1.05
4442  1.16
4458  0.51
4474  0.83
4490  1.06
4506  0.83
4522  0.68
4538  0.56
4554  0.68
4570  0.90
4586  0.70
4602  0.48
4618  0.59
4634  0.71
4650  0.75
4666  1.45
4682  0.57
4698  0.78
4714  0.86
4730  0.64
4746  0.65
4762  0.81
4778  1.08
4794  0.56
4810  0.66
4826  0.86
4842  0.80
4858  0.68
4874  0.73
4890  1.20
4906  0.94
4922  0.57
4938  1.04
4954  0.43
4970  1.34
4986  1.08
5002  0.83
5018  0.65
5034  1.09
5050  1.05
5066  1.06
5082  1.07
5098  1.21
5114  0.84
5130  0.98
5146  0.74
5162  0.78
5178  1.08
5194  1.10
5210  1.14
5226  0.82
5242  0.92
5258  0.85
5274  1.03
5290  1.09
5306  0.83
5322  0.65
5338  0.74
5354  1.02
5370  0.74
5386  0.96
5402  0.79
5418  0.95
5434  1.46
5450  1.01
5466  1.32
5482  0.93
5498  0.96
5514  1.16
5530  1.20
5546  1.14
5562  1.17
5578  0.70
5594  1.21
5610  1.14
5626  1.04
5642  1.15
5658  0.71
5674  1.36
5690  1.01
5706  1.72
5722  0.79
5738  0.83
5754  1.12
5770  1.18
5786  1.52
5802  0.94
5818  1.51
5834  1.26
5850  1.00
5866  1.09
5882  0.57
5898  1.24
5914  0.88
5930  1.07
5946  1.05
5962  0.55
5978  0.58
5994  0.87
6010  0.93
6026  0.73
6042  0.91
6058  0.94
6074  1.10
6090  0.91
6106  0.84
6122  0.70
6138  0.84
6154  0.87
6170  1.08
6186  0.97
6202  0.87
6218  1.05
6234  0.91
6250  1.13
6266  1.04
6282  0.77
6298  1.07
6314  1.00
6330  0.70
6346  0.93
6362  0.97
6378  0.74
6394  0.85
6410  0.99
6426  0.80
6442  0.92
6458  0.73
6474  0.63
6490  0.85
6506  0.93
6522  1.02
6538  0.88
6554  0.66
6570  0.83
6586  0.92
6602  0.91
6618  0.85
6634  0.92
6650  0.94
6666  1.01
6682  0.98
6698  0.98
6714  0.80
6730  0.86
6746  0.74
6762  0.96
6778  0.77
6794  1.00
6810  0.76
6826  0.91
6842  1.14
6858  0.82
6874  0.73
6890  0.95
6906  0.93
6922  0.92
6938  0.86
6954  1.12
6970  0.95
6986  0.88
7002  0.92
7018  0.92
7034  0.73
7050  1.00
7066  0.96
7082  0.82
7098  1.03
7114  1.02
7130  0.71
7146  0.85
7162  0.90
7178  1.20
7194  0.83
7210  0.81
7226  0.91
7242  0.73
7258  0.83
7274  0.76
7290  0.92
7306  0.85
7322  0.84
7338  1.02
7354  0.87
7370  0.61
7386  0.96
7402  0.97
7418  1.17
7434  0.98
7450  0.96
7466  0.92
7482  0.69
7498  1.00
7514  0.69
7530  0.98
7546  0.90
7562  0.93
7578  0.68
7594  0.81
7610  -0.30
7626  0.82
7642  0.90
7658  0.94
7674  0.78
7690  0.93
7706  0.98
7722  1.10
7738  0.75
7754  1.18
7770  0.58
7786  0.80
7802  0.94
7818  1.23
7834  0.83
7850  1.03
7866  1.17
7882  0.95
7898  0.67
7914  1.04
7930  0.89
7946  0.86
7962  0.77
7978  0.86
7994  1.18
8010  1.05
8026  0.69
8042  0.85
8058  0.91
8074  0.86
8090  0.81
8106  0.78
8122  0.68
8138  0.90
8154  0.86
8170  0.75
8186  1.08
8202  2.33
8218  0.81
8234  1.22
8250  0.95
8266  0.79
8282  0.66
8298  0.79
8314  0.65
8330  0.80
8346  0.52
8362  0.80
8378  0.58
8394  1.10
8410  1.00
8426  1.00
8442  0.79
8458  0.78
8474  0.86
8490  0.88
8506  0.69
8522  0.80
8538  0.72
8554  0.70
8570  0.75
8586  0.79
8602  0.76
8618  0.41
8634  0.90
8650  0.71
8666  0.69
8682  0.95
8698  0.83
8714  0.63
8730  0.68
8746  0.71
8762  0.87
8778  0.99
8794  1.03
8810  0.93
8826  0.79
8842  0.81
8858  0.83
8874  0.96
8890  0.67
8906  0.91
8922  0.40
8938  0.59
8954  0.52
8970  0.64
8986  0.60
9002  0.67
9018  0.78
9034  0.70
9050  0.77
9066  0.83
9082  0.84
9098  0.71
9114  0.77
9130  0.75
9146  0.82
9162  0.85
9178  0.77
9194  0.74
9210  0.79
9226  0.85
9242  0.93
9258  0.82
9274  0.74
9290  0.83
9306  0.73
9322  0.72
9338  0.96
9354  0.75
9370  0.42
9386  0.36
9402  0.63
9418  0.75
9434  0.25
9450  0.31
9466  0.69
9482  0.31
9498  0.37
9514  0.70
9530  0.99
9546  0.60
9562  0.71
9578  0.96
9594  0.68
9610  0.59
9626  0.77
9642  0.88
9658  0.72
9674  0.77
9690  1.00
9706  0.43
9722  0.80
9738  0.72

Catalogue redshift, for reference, 0.250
